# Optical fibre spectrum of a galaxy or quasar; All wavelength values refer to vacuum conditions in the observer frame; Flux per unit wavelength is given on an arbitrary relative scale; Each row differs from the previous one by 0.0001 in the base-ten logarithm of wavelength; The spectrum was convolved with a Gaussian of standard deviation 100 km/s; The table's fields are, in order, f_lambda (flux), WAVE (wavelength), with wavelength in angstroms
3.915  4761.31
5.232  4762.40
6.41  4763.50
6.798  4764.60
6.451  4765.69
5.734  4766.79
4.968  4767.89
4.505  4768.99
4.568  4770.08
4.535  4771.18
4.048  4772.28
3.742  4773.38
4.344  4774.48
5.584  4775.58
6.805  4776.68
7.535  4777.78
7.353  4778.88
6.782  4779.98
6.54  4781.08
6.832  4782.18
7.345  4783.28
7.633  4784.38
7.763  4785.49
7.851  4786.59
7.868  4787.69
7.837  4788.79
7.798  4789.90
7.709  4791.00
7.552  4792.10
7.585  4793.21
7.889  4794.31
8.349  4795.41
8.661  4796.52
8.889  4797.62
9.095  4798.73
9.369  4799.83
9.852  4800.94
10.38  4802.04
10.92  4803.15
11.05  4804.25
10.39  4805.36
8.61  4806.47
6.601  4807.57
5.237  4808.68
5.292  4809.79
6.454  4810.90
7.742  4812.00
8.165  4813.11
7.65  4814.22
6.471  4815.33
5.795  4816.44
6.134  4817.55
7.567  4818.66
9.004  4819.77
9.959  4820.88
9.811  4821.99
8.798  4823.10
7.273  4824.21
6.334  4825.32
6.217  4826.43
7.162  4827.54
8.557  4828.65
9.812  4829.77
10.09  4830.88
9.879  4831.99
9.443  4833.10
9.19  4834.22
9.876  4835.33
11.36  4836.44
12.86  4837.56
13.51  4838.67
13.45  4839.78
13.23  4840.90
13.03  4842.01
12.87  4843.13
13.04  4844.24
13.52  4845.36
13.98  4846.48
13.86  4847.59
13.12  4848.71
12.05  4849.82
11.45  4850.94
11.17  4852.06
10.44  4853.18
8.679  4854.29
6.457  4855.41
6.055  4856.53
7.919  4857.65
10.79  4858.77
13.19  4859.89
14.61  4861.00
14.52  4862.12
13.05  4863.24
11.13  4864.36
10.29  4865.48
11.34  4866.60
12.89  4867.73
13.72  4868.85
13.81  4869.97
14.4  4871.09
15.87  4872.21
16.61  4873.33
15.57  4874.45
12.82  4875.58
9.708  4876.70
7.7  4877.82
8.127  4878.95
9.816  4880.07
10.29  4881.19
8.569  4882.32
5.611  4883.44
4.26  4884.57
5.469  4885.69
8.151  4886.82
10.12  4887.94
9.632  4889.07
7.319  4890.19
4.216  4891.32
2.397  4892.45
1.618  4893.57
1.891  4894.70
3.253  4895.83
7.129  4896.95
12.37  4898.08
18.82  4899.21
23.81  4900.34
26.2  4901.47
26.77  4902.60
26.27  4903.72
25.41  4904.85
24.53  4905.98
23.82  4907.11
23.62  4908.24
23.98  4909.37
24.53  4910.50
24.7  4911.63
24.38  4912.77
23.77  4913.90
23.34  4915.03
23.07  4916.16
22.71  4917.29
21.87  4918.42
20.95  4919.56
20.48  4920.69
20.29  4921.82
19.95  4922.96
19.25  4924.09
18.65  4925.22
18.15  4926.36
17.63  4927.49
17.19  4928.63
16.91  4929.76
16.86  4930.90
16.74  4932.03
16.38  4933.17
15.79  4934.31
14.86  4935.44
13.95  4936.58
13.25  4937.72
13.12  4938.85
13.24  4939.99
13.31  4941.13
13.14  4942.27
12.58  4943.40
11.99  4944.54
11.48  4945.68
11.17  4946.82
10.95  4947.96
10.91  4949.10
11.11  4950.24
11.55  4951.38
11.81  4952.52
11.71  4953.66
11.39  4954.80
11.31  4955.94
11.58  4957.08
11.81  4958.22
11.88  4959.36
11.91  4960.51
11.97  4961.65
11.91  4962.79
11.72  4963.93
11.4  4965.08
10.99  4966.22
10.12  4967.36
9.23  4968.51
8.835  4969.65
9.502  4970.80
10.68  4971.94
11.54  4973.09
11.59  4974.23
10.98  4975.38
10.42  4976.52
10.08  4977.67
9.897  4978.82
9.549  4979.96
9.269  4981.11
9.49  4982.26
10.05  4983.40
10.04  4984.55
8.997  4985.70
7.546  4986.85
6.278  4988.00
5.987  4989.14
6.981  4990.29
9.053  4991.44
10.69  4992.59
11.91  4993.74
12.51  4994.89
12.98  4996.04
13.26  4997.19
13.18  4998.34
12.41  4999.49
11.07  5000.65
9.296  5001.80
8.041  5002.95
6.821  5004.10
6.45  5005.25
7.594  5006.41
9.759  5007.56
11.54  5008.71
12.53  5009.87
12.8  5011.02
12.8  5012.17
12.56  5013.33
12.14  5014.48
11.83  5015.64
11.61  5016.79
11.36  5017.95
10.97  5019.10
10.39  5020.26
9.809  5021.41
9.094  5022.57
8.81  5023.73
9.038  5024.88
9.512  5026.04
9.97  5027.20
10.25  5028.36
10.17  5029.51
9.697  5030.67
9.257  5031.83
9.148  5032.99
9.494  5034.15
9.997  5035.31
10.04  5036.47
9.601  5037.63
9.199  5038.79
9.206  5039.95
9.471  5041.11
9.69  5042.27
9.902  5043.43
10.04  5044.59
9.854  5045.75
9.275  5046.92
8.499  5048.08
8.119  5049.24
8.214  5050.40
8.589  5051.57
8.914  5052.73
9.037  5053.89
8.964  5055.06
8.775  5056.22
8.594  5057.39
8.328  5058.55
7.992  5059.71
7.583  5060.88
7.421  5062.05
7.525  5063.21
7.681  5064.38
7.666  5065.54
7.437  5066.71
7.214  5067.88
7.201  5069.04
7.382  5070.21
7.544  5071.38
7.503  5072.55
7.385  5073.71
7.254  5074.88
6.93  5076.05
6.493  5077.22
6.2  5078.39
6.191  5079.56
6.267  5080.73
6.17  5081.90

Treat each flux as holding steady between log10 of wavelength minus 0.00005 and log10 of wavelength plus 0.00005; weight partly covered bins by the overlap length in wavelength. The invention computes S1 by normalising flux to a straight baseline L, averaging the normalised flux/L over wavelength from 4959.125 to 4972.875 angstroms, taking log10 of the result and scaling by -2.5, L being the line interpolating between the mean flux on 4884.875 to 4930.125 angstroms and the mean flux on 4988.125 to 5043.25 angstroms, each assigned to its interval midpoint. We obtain 0.236 mag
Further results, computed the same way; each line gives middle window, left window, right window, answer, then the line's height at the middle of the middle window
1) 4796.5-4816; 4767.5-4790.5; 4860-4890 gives -0.10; 7.66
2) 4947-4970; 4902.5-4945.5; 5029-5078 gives 0.41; 16.4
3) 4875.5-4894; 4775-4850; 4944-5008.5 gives 0.30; 9.62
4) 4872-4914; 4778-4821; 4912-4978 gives -0.15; 12.1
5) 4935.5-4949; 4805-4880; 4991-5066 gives -0.24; 10.1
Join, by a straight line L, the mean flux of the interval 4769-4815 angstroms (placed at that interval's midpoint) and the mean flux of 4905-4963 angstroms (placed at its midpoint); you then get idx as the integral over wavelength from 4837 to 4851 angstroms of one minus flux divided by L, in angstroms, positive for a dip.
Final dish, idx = -3.0 angstroms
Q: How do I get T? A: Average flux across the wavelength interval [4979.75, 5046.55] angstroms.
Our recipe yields 10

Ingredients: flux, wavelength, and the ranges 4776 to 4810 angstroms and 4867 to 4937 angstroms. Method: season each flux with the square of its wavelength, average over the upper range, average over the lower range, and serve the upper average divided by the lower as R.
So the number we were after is 2.0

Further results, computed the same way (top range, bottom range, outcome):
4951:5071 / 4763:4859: 1.25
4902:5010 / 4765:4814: 2.05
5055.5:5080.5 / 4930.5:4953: 0.59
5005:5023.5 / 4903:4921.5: 0.48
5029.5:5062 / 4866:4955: 0.64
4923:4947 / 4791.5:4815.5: 1.93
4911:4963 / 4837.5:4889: 1.43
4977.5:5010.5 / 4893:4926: 0.51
